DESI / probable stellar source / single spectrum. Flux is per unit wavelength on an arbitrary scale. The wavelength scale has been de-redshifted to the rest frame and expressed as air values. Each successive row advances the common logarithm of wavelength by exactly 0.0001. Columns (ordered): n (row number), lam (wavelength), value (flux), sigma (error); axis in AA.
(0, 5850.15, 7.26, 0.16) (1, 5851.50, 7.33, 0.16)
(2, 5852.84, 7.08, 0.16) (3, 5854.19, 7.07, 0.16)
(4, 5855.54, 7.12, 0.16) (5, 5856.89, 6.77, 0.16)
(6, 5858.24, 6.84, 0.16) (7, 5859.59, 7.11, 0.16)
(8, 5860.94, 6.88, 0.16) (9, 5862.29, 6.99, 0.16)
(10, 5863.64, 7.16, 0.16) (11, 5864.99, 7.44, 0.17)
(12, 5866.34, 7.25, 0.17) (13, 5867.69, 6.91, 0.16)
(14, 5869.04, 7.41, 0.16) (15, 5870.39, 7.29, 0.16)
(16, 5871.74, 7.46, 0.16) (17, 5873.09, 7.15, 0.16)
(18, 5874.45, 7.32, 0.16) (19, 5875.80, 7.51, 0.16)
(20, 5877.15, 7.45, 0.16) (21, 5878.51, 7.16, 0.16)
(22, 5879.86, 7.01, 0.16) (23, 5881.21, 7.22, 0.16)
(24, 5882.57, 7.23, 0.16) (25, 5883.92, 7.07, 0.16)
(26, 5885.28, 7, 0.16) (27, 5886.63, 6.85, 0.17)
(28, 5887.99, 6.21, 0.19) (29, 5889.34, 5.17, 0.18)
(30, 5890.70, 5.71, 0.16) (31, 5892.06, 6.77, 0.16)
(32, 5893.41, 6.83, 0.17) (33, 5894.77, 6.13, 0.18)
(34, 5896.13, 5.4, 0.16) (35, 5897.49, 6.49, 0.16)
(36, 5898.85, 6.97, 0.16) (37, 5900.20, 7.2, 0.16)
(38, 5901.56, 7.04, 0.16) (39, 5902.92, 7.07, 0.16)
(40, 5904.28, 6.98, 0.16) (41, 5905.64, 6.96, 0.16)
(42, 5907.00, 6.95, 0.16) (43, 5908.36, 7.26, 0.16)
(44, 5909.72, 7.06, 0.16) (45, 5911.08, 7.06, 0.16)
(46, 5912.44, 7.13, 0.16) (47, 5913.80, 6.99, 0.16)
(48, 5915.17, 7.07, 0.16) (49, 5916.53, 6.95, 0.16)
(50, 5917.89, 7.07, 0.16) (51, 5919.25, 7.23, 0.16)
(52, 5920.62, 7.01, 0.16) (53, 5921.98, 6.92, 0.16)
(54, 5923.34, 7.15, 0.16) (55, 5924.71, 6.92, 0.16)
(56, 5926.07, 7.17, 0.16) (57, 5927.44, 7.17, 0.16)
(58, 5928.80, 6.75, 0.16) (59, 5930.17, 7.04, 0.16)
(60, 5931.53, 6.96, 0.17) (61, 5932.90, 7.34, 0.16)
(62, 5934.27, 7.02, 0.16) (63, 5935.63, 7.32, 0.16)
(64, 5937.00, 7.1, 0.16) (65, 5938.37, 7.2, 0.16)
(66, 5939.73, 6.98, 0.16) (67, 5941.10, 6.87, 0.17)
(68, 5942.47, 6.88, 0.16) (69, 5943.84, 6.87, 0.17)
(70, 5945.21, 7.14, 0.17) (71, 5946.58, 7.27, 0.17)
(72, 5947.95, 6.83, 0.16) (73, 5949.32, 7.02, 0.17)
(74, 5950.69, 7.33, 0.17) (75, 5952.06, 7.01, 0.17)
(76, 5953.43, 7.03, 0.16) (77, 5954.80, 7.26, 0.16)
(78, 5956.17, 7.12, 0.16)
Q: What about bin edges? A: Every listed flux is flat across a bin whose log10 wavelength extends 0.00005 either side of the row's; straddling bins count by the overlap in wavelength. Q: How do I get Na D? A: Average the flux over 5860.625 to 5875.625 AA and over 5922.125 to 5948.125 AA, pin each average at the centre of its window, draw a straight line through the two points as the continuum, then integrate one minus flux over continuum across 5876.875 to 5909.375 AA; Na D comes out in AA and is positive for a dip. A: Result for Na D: 1.9 AA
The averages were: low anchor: 7.23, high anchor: 7.05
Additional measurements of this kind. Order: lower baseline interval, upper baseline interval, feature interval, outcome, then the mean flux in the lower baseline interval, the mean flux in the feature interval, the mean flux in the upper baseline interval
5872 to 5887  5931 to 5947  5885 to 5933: 2.1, 7.19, 6.83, 7.07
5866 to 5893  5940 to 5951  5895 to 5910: 0.3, 6.95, 6.83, 7.01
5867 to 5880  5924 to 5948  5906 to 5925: 0.2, 7.28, 7.06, 7.05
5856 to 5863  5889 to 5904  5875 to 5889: -0.8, 6.92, 7.03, 6.48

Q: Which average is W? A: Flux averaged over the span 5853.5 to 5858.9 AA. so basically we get 6.94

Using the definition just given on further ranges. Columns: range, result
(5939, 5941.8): 6.94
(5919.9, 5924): 7.03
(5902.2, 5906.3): 7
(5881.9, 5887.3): 7.04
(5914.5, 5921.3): 7.07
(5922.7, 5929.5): 7.02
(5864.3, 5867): 7.35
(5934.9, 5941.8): 7.1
